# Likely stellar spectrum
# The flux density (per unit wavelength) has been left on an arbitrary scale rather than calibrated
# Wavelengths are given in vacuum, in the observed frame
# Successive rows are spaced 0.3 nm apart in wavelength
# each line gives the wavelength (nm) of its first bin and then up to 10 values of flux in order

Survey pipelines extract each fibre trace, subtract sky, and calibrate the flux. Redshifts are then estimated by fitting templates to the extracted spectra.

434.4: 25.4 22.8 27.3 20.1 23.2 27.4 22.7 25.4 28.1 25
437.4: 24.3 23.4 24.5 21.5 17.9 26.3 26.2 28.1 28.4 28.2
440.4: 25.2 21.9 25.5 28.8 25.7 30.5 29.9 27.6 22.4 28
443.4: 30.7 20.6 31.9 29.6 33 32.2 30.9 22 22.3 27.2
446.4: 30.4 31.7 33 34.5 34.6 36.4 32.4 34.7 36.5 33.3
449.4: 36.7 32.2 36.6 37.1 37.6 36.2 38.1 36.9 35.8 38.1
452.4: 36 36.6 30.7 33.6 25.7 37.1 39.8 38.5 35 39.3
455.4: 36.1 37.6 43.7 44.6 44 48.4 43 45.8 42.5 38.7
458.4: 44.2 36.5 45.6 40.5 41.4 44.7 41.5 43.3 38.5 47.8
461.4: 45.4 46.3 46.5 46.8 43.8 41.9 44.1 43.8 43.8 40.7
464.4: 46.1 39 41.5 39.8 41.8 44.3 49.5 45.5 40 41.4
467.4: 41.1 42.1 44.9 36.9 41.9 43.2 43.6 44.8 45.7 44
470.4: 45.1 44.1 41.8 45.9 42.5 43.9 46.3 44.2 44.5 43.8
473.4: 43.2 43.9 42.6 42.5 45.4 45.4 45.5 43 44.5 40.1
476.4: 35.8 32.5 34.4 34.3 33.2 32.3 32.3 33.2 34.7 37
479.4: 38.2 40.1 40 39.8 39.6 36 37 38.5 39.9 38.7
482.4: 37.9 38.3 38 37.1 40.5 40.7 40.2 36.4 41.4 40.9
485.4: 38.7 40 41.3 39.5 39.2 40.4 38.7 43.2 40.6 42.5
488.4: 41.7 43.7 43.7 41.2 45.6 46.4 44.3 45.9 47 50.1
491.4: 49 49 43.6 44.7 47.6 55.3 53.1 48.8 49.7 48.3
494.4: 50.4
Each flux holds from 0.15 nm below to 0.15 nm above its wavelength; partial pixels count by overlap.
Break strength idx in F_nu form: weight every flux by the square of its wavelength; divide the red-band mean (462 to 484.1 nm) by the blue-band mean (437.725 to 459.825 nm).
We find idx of 1.36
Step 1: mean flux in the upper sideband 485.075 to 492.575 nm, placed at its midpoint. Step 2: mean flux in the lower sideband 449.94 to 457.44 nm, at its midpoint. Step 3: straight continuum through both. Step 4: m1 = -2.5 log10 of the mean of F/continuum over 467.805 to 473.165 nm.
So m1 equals -0.08 mag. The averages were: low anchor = 38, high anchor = 43.3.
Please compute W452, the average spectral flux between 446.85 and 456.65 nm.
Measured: 36.3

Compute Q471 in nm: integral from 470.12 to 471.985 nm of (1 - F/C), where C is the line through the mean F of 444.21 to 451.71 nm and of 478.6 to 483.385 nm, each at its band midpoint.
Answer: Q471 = -0.37 nm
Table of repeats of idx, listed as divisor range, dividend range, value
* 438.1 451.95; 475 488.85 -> 1.51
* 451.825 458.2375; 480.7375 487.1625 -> 1.14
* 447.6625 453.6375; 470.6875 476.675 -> 1.35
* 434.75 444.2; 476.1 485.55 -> 1.74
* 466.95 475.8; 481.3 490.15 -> 0.99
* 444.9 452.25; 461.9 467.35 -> 1.38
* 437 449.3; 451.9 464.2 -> 1.55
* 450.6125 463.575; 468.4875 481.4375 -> 1.08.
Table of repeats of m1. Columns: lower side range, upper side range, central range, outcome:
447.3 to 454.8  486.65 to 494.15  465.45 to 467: -0.12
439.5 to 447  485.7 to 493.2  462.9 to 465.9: -0.19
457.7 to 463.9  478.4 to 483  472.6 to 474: -0.10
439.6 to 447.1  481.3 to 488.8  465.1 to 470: -0.23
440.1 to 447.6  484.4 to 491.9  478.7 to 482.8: 0.06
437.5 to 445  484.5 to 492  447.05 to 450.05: -0.19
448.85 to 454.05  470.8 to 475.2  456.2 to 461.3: -0.13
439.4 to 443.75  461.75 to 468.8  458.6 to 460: -0.08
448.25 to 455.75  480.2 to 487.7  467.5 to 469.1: -0.12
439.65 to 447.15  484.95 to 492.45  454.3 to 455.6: -0.17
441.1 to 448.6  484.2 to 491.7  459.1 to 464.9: -0.24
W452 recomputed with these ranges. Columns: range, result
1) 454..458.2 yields 41.2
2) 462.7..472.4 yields 43.2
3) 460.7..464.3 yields 44.2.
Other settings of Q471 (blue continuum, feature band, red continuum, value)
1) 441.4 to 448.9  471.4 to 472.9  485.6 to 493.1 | -0.22 nm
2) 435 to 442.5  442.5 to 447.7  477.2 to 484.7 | -0.34 nm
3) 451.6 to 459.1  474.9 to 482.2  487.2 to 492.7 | 0.89 nm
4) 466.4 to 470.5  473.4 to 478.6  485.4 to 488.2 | 0.35 nm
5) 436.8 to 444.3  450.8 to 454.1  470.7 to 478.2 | -0.39 nm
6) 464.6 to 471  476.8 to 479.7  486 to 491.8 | 0.58 nm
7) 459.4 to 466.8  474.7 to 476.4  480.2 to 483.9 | -0.12 nm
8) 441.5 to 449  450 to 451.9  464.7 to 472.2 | -0.21 nm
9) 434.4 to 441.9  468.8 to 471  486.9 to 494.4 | -0.38 nm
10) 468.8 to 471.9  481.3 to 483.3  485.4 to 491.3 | 0.22 nm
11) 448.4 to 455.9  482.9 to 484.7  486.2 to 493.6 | 0.19 nm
